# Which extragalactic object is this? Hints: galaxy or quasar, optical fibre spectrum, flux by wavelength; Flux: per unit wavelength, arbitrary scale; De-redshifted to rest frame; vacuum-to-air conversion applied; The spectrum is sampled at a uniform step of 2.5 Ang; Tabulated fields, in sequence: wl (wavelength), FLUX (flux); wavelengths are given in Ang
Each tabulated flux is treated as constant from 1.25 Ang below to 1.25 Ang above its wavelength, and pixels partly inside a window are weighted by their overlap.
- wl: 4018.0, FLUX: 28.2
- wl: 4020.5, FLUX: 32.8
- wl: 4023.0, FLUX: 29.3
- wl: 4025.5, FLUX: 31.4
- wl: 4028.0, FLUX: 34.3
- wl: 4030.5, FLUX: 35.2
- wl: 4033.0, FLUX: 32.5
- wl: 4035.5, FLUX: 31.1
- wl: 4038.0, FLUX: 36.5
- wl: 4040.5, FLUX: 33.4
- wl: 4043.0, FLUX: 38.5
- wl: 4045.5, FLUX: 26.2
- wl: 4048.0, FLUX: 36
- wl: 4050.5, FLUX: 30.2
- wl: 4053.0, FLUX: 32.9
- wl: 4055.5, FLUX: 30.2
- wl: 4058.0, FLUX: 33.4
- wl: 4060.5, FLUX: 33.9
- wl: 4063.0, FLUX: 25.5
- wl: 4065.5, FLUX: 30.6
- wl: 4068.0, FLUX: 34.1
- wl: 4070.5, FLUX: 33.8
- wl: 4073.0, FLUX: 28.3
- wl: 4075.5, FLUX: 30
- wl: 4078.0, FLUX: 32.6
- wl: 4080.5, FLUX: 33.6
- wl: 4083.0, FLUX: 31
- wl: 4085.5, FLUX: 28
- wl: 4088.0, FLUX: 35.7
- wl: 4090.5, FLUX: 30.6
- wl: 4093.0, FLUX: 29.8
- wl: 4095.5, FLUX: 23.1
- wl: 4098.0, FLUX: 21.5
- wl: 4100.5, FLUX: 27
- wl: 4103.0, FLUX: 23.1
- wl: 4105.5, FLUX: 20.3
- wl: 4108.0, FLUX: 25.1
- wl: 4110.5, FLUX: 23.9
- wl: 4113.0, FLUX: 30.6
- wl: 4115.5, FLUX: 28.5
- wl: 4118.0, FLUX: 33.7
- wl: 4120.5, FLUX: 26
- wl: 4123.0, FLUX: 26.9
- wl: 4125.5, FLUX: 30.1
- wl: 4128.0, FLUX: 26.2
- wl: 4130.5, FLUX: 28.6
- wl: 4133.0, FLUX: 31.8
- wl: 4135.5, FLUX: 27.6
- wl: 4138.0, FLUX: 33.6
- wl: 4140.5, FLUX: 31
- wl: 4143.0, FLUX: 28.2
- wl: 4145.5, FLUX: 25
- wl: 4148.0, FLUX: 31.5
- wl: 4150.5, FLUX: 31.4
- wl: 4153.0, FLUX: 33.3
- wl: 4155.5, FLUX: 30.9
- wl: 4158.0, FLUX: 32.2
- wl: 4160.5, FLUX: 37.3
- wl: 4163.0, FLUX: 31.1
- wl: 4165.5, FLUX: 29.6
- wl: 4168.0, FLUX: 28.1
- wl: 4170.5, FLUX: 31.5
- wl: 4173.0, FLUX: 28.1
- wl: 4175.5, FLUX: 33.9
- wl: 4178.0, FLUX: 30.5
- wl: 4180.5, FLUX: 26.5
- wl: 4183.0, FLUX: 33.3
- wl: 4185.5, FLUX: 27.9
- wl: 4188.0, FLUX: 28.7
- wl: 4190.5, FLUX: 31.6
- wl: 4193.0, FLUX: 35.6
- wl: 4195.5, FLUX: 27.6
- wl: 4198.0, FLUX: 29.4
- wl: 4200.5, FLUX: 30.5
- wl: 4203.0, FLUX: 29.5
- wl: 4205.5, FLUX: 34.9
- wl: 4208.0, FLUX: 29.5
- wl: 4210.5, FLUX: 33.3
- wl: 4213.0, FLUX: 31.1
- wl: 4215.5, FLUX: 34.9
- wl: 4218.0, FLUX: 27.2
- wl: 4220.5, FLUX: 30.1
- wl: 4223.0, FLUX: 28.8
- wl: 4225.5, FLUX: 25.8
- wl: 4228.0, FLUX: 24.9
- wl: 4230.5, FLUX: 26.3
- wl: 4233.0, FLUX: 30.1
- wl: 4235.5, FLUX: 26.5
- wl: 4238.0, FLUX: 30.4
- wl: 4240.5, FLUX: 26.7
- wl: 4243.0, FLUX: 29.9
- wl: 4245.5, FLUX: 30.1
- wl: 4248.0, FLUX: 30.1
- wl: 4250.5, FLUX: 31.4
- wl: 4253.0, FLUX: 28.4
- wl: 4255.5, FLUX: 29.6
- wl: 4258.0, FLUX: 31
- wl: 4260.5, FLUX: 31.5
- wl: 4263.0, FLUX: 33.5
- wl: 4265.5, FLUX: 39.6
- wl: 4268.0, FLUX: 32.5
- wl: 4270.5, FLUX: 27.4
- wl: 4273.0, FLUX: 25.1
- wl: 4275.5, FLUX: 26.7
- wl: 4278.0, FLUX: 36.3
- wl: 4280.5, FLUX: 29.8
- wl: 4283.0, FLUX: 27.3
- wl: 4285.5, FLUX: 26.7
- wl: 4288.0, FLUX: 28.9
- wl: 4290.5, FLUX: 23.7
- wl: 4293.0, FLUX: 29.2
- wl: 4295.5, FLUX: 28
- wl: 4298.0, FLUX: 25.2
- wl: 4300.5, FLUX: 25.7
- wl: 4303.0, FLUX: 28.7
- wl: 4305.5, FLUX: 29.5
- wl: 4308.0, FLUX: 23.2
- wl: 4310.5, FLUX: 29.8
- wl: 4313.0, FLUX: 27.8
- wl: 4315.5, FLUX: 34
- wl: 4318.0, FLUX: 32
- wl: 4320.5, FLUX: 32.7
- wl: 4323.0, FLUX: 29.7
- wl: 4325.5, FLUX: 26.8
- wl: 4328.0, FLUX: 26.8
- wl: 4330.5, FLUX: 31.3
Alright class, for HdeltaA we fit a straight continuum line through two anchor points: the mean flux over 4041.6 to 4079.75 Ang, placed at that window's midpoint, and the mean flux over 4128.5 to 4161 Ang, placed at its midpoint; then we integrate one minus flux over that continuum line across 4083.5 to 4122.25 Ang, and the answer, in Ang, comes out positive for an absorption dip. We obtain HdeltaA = 5.0 Ang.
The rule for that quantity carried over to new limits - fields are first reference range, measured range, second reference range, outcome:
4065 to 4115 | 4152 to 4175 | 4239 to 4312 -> -2.1 Ang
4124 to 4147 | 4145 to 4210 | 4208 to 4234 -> -3.7 Ang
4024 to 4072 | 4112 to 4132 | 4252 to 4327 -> 1.7 Ang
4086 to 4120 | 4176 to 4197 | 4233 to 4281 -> -1.1 Ang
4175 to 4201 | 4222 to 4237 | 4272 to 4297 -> 1.2 Ang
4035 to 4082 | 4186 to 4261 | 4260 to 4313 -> 0.0 Ang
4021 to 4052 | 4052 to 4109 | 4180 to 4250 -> 5.0 Ang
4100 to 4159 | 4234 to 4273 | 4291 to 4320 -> -2.6 Ang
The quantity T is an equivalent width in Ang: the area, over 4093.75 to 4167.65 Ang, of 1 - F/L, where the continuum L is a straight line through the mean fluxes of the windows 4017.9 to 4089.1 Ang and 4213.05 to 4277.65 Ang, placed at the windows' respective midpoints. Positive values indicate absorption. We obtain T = 5.9 Ang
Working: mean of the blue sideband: 32.1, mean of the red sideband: 29.7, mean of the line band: 28.6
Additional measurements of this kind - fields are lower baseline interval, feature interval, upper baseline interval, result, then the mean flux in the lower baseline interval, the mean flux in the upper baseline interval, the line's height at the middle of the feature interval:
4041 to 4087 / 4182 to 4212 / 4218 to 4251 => -1.88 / 31.7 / 28.4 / 29.1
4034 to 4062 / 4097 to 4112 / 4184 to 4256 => 3.86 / 32.9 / 29.7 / 31.8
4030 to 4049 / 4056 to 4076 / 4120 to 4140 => 0.65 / 33.6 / 29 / 32.3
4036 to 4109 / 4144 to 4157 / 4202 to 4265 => -0.15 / 30.2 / 29.9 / 30.1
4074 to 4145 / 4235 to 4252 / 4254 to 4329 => -0.19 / 28.5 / 29.3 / 29.1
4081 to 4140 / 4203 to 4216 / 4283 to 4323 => -1.89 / 28.1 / 28.4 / 28.2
